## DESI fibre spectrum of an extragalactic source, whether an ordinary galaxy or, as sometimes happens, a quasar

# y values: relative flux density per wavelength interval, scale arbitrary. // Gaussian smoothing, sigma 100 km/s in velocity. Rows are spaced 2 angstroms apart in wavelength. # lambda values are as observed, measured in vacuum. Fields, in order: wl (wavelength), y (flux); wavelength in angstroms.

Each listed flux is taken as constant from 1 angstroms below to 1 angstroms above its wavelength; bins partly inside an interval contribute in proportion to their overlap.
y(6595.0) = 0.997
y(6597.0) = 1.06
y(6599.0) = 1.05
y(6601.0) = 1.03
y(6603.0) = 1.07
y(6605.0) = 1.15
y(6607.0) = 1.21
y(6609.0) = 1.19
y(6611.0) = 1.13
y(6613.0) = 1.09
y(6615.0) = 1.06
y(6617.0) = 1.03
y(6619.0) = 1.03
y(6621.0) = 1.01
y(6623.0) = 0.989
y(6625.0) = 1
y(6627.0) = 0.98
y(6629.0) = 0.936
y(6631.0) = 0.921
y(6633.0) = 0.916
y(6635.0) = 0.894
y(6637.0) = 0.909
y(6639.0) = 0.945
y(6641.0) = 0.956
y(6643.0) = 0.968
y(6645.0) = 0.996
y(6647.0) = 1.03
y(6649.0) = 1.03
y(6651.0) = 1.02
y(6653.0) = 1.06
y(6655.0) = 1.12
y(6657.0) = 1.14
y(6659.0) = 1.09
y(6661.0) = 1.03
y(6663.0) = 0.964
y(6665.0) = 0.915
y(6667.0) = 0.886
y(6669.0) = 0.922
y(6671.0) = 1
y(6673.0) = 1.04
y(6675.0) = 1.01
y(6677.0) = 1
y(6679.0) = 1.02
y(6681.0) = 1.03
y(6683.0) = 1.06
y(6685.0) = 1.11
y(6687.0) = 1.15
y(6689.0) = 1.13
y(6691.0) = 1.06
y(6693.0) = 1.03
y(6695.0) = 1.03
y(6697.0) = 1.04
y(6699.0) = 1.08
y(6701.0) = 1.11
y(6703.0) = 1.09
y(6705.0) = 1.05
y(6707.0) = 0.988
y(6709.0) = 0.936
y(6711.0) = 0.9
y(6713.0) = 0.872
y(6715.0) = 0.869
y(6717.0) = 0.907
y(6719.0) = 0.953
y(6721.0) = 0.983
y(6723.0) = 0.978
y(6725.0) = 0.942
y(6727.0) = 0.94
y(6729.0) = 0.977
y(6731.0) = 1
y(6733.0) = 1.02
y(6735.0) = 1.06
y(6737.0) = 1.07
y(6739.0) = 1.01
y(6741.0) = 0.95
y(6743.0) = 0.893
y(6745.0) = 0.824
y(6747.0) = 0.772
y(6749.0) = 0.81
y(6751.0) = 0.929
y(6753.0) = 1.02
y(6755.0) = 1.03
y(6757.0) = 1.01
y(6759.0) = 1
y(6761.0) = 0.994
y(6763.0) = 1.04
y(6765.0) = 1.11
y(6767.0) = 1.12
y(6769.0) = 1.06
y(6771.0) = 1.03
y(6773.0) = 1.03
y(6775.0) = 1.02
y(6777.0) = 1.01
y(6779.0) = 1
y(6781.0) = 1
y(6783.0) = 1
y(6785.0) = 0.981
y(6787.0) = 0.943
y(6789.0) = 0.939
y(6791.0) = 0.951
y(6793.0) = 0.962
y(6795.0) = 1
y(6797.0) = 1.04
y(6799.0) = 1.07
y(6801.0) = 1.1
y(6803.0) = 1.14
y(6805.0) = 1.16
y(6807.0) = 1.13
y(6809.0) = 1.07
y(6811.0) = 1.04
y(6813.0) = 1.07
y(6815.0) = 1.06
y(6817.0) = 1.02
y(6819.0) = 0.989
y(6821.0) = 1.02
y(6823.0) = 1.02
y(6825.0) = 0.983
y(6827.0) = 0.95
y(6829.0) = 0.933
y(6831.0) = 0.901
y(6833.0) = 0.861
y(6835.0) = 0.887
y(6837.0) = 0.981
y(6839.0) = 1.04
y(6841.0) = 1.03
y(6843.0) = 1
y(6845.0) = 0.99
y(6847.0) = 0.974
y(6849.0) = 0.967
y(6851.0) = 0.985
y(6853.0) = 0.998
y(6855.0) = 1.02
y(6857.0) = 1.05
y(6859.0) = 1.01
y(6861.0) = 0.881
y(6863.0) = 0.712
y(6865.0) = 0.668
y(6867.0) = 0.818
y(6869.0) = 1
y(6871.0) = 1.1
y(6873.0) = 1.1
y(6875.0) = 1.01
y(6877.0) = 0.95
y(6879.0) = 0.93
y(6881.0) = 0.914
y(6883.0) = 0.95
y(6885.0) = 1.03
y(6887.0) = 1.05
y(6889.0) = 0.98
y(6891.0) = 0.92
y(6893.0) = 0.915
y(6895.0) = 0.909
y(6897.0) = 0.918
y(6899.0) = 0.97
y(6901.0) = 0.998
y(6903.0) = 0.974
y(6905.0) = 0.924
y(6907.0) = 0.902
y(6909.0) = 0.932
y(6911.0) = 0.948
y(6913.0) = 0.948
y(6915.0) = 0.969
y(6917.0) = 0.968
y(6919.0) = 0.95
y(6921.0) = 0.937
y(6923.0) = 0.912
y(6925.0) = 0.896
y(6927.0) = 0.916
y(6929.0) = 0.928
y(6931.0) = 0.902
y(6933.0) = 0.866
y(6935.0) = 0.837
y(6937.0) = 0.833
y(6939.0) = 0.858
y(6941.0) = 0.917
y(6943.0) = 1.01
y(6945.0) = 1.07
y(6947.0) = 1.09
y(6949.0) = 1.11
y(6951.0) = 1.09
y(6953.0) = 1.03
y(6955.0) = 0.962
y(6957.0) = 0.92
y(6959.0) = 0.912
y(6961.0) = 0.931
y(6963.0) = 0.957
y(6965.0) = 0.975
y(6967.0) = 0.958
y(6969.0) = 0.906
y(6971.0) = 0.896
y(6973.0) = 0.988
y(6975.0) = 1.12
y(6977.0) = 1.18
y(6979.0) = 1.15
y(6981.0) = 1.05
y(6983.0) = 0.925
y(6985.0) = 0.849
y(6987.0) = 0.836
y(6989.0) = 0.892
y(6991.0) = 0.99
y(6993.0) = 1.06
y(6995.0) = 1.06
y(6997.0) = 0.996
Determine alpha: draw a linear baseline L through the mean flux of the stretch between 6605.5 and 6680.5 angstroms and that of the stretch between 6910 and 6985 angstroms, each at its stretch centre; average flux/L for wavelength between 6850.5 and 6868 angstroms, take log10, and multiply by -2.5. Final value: 0.090 mag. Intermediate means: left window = 1.01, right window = 0.966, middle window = 0.902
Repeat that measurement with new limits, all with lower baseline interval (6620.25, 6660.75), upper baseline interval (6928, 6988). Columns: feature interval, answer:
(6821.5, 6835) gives 0.04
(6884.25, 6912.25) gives 0.02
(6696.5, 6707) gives -0.08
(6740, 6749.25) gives 0.16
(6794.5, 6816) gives -0.11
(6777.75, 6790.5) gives 0.01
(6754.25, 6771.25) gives -0.06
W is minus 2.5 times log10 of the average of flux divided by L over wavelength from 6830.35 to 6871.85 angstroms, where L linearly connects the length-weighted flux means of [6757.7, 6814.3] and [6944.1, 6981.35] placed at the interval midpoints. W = 0.09 mag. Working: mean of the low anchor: 1.04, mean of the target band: 0.946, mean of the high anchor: 1.01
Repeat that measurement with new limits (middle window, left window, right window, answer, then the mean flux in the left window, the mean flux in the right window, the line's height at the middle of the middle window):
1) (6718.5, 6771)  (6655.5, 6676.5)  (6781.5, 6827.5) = 0.04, 1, 1.03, 1.02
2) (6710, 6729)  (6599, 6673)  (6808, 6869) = 0.07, 1.02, 0.965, 0.996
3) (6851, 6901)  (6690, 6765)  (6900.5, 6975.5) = 0.01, 0.979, 0.952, 0.96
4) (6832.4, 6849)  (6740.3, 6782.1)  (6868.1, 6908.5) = 0.00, 0.984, 0.972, 0.976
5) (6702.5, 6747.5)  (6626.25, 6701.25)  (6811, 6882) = 0.05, 1.01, 0.967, 0.998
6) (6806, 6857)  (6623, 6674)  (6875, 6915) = -0.04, 0.987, 0.953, 0.961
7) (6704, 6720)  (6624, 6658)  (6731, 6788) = 0.06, 0.989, 0.991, 0.99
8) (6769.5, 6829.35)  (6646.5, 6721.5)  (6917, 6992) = -0.03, 1.02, 0.961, 0.993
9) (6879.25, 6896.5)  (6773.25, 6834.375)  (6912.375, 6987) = 0.03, 1.01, 0.964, 0.984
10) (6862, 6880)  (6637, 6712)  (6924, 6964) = 0.06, 1.02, 0.952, 0.971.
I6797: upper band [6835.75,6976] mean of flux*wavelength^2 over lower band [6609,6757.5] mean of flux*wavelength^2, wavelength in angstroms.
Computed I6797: 1.0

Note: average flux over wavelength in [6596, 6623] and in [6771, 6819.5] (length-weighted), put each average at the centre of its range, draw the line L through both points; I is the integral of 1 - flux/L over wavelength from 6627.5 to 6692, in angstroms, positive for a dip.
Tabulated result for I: 3.6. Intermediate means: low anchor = 1.08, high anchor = 1.03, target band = 1.01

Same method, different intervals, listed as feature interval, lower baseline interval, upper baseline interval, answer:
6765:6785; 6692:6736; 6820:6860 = -0.95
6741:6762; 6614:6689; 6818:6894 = 1.17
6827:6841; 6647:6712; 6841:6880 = 0.39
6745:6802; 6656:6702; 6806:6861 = 0.93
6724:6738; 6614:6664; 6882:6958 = -0.23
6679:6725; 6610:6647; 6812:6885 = -1.58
